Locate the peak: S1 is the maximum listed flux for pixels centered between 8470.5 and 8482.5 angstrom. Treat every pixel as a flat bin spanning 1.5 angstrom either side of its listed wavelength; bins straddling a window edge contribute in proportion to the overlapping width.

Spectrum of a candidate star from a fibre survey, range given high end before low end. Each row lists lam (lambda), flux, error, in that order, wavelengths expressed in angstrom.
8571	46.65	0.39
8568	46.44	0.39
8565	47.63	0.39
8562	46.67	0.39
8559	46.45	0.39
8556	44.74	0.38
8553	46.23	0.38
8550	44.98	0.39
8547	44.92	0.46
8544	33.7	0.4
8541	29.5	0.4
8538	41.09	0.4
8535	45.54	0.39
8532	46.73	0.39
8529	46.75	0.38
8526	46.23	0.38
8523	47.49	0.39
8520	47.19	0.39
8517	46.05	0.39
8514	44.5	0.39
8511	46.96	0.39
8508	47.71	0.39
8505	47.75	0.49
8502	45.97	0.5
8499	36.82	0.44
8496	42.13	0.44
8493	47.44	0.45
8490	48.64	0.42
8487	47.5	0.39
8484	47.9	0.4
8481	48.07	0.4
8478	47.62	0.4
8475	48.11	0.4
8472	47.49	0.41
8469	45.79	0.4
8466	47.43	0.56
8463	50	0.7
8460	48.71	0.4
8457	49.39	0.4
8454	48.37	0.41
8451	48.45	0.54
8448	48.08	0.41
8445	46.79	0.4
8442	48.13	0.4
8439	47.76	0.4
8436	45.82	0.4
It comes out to 48.11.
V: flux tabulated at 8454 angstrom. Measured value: 48.37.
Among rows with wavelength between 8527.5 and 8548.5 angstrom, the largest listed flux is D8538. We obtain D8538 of 46.75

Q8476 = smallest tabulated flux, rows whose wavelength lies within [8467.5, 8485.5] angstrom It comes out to 45.79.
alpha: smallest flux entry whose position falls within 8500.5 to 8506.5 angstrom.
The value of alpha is 45.97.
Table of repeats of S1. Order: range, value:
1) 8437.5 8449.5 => 48.13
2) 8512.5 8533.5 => 47.49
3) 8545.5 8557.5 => 46.23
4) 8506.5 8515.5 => 47.71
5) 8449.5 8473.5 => 50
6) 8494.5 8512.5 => 47.75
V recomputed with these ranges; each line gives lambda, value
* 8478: 47.62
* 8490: 48.64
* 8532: 46.73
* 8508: 47.71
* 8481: 48.07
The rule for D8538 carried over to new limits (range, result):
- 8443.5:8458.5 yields 49.39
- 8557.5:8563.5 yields 46.67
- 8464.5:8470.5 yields 47.43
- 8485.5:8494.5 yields 48.64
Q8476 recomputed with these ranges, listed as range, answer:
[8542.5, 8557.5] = 33.7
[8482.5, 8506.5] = 36.82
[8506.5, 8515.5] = 44.5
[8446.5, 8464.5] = 48.08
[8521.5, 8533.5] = 46.23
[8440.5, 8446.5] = 46.79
